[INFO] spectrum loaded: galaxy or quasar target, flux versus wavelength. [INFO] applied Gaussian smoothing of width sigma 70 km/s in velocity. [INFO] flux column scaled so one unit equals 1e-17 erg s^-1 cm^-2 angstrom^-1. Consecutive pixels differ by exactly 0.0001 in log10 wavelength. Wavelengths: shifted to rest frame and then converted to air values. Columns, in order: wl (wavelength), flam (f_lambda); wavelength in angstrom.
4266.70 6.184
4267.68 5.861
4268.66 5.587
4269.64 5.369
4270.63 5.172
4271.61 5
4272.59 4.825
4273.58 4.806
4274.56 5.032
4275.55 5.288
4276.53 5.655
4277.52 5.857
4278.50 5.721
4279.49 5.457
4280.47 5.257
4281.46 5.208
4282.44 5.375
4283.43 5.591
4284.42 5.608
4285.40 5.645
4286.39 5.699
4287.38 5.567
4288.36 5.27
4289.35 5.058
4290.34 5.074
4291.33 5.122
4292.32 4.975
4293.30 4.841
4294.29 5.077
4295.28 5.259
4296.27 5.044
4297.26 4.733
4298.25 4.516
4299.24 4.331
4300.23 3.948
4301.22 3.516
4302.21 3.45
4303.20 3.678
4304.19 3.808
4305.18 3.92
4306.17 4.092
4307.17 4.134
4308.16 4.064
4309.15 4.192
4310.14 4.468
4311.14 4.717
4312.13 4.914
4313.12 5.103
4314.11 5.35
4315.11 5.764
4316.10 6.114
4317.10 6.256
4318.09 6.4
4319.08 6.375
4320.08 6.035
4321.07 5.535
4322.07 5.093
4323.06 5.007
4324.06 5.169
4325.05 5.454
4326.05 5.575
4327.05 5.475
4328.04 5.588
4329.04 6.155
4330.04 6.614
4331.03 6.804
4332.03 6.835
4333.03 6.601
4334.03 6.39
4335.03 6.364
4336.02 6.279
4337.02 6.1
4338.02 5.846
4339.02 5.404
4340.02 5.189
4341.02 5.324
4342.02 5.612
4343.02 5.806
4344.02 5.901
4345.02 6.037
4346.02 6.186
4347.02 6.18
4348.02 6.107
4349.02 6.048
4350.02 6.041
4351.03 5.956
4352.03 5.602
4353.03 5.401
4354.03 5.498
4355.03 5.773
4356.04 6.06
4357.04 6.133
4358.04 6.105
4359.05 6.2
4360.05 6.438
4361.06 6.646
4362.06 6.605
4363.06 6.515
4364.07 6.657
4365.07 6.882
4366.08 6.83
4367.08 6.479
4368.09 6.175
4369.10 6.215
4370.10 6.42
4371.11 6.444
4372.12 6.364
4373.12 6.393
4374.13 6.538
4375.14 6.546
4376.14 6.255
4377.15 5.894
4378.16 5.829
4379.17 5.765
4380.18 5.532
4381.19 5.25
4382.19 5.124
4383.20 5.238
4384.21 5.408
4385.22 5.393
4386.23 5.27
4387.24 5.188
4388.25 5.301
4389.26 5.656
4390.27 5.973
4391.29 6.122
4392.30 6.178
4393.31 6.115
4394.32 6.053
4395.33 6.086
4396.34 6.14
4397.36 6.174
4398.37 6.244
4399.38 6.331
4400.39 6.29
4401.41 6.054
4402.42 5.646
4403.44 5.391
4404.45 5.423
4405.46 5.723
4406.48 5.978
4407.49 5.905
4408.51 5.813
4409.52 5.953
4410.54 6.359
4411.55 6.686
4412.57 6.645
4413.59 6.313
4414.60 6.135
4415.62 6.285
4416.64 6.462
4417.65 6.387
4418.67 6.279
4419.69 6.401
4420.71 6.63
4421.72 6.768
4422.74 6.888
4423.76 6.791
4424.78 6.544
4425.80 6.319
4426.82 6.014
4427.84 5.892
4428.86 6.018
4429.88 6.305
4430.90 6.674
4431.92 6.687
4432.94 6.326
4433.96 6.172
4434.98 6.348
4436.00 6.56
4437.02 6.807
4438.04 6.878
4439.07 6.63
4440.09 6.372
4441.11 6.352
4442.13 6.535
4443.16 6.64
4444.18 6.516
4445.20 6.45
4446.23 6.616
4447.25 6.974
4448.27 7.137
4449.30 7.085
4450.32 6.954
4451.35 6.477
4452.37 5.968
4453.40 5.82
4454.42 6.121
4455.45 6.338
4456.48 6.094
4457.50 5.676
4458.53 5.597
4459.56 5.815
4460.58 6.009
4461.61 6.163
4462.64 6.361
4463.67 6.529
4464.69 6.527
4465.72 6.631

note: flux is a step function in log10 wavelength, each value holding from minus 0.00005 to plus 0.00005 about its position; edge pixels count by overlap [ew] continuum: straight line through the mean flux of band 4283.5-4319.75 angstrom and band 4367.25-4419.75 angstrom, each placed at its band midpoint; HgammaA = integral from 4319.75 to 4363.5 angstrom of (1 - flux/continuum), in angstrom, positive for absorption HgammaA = -4.6 angstrom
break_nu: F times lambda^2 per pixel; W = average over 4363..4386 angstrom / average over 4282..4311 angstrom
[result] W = 1.34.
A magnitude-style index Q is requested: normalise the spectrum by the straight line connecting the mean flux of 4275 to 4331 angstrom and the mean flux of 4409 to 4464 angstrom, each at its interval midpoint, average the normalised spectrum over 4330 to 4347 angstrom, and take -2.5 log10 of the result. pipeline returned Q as -0.11 mag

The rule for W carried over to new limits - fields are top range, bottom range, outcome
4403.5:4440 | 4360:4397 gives 1.07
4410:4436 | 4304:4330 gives 1.29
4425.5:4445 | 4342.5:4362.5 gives 1.11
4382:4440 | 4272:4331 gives 1.26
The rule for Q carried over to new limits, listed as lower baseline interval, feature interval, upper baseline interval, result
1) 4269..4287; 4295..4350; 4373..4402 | 0.041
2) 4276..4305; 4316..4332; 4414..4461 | -0.113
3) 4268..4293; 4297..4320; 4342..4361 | 0.186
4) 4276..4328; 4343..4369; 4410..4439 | -0.090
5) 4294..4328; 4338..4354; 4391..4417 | -0.083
